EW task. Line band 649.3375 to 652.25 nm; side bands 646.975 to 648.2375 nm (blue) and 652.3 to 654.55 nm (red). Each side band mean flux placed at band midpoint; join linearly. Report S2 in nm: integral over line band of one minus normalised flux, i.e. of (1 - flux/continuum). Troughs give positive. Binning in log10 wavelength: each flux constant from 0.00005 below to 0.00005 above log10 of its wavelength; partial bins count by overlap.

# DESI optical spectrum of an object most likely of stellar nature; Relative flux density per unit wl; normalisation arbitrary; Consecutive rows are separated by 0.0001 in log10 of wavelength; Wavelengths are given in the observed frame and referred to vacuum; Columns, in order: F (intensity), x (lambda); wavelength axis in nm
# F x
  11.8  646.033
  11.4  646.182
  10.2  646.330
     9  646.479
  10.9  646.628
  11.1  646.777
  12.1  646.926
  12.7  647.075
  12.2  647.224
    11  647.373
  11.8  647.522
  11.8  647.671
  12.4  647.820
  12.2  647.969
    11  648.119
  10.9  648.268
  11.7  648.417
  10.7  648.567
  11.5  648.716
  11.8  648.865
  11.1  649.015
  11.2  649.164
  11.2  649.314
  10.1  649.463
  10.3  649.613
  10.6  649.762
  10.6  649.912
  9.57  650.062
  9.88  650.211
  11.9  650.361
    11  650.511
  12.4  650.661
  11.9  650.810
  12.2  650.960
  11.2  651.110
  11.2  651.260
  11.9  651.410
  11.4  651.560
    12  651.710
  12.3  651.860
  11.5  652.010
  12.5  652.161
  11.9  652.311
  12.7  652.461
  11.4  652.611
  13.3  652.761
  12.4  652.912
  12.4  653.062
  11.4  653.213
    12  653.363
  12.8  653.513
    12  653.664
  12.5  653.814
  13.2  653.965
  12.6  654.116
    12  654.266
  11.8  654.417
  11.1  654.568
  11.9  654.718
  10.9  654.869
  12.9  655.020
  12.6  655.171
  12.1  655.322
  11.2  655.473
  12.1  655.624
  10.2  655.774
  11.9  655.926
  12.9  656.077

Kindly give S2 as 0.193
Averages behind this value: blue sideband 11.9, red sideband 12.3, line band 11.3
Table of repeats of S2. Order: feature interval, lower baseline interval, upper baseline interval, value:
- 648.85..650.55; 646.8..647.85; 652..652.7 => 0.180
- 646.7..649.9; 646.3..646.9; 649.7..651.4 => -0.190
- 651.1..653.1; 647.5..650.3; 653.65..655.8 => -0.079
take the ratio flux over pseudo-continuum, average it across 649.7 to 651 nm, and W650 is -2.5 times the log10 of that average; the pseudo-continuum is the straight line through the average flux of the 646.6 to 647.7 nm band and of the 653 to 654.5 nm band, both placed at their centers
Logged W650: 0.084 mag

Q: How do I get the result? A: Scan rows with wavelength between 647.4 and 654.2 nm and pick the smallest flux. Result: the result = 9.57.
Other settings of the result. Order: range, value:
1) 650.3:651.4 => 11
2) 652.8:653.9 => 11.4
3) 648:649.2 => 10.7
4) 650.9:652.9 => 11.2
